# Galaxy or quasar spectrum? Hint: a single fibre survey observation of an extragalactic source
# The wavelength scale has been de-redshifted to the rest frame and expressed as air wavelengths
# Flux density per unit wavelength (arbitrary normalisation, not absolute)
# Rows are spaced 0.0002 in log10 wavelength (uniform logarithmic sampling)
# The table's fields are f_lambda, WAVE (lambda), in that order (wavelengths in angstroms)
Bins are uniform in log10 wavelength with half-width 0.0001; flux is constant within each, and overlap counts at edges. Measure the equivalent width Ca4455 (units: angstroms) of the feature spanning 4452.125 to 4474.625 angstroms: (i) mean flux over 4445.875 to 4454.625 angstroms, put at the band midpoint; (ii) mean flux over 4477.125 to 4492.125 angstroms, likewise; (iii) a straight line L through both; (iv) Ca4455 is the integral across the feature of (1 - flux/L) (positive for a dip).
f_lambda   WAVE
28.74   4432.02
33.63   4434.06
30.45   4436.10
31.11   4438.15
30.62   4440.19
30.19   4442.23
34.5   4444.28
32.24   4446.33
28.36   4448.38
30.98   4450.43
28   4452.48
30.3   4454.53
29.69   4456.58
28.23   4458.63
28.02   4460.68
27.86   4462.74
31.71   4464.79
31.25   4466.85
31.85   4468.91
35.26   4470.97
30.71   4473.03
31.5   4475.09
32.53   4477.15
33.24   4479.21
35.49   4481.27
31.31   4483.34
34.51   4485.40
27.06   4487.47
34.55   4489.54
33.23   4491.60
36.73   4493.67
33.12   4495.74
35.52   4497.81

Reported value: 0.4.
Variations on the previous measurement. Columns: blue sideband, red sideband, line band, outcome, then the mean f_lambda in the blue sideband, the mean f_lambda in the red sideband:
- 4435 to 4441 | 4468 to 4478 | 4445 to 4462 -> 1.0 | 30.8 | 32.4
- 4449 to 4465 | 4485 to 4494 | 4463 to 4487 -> -0.9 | 29.2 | 32.9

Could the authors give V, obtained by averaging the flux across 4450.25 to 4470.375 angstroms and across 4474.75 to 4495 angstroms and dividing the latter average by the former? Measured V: 1.11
